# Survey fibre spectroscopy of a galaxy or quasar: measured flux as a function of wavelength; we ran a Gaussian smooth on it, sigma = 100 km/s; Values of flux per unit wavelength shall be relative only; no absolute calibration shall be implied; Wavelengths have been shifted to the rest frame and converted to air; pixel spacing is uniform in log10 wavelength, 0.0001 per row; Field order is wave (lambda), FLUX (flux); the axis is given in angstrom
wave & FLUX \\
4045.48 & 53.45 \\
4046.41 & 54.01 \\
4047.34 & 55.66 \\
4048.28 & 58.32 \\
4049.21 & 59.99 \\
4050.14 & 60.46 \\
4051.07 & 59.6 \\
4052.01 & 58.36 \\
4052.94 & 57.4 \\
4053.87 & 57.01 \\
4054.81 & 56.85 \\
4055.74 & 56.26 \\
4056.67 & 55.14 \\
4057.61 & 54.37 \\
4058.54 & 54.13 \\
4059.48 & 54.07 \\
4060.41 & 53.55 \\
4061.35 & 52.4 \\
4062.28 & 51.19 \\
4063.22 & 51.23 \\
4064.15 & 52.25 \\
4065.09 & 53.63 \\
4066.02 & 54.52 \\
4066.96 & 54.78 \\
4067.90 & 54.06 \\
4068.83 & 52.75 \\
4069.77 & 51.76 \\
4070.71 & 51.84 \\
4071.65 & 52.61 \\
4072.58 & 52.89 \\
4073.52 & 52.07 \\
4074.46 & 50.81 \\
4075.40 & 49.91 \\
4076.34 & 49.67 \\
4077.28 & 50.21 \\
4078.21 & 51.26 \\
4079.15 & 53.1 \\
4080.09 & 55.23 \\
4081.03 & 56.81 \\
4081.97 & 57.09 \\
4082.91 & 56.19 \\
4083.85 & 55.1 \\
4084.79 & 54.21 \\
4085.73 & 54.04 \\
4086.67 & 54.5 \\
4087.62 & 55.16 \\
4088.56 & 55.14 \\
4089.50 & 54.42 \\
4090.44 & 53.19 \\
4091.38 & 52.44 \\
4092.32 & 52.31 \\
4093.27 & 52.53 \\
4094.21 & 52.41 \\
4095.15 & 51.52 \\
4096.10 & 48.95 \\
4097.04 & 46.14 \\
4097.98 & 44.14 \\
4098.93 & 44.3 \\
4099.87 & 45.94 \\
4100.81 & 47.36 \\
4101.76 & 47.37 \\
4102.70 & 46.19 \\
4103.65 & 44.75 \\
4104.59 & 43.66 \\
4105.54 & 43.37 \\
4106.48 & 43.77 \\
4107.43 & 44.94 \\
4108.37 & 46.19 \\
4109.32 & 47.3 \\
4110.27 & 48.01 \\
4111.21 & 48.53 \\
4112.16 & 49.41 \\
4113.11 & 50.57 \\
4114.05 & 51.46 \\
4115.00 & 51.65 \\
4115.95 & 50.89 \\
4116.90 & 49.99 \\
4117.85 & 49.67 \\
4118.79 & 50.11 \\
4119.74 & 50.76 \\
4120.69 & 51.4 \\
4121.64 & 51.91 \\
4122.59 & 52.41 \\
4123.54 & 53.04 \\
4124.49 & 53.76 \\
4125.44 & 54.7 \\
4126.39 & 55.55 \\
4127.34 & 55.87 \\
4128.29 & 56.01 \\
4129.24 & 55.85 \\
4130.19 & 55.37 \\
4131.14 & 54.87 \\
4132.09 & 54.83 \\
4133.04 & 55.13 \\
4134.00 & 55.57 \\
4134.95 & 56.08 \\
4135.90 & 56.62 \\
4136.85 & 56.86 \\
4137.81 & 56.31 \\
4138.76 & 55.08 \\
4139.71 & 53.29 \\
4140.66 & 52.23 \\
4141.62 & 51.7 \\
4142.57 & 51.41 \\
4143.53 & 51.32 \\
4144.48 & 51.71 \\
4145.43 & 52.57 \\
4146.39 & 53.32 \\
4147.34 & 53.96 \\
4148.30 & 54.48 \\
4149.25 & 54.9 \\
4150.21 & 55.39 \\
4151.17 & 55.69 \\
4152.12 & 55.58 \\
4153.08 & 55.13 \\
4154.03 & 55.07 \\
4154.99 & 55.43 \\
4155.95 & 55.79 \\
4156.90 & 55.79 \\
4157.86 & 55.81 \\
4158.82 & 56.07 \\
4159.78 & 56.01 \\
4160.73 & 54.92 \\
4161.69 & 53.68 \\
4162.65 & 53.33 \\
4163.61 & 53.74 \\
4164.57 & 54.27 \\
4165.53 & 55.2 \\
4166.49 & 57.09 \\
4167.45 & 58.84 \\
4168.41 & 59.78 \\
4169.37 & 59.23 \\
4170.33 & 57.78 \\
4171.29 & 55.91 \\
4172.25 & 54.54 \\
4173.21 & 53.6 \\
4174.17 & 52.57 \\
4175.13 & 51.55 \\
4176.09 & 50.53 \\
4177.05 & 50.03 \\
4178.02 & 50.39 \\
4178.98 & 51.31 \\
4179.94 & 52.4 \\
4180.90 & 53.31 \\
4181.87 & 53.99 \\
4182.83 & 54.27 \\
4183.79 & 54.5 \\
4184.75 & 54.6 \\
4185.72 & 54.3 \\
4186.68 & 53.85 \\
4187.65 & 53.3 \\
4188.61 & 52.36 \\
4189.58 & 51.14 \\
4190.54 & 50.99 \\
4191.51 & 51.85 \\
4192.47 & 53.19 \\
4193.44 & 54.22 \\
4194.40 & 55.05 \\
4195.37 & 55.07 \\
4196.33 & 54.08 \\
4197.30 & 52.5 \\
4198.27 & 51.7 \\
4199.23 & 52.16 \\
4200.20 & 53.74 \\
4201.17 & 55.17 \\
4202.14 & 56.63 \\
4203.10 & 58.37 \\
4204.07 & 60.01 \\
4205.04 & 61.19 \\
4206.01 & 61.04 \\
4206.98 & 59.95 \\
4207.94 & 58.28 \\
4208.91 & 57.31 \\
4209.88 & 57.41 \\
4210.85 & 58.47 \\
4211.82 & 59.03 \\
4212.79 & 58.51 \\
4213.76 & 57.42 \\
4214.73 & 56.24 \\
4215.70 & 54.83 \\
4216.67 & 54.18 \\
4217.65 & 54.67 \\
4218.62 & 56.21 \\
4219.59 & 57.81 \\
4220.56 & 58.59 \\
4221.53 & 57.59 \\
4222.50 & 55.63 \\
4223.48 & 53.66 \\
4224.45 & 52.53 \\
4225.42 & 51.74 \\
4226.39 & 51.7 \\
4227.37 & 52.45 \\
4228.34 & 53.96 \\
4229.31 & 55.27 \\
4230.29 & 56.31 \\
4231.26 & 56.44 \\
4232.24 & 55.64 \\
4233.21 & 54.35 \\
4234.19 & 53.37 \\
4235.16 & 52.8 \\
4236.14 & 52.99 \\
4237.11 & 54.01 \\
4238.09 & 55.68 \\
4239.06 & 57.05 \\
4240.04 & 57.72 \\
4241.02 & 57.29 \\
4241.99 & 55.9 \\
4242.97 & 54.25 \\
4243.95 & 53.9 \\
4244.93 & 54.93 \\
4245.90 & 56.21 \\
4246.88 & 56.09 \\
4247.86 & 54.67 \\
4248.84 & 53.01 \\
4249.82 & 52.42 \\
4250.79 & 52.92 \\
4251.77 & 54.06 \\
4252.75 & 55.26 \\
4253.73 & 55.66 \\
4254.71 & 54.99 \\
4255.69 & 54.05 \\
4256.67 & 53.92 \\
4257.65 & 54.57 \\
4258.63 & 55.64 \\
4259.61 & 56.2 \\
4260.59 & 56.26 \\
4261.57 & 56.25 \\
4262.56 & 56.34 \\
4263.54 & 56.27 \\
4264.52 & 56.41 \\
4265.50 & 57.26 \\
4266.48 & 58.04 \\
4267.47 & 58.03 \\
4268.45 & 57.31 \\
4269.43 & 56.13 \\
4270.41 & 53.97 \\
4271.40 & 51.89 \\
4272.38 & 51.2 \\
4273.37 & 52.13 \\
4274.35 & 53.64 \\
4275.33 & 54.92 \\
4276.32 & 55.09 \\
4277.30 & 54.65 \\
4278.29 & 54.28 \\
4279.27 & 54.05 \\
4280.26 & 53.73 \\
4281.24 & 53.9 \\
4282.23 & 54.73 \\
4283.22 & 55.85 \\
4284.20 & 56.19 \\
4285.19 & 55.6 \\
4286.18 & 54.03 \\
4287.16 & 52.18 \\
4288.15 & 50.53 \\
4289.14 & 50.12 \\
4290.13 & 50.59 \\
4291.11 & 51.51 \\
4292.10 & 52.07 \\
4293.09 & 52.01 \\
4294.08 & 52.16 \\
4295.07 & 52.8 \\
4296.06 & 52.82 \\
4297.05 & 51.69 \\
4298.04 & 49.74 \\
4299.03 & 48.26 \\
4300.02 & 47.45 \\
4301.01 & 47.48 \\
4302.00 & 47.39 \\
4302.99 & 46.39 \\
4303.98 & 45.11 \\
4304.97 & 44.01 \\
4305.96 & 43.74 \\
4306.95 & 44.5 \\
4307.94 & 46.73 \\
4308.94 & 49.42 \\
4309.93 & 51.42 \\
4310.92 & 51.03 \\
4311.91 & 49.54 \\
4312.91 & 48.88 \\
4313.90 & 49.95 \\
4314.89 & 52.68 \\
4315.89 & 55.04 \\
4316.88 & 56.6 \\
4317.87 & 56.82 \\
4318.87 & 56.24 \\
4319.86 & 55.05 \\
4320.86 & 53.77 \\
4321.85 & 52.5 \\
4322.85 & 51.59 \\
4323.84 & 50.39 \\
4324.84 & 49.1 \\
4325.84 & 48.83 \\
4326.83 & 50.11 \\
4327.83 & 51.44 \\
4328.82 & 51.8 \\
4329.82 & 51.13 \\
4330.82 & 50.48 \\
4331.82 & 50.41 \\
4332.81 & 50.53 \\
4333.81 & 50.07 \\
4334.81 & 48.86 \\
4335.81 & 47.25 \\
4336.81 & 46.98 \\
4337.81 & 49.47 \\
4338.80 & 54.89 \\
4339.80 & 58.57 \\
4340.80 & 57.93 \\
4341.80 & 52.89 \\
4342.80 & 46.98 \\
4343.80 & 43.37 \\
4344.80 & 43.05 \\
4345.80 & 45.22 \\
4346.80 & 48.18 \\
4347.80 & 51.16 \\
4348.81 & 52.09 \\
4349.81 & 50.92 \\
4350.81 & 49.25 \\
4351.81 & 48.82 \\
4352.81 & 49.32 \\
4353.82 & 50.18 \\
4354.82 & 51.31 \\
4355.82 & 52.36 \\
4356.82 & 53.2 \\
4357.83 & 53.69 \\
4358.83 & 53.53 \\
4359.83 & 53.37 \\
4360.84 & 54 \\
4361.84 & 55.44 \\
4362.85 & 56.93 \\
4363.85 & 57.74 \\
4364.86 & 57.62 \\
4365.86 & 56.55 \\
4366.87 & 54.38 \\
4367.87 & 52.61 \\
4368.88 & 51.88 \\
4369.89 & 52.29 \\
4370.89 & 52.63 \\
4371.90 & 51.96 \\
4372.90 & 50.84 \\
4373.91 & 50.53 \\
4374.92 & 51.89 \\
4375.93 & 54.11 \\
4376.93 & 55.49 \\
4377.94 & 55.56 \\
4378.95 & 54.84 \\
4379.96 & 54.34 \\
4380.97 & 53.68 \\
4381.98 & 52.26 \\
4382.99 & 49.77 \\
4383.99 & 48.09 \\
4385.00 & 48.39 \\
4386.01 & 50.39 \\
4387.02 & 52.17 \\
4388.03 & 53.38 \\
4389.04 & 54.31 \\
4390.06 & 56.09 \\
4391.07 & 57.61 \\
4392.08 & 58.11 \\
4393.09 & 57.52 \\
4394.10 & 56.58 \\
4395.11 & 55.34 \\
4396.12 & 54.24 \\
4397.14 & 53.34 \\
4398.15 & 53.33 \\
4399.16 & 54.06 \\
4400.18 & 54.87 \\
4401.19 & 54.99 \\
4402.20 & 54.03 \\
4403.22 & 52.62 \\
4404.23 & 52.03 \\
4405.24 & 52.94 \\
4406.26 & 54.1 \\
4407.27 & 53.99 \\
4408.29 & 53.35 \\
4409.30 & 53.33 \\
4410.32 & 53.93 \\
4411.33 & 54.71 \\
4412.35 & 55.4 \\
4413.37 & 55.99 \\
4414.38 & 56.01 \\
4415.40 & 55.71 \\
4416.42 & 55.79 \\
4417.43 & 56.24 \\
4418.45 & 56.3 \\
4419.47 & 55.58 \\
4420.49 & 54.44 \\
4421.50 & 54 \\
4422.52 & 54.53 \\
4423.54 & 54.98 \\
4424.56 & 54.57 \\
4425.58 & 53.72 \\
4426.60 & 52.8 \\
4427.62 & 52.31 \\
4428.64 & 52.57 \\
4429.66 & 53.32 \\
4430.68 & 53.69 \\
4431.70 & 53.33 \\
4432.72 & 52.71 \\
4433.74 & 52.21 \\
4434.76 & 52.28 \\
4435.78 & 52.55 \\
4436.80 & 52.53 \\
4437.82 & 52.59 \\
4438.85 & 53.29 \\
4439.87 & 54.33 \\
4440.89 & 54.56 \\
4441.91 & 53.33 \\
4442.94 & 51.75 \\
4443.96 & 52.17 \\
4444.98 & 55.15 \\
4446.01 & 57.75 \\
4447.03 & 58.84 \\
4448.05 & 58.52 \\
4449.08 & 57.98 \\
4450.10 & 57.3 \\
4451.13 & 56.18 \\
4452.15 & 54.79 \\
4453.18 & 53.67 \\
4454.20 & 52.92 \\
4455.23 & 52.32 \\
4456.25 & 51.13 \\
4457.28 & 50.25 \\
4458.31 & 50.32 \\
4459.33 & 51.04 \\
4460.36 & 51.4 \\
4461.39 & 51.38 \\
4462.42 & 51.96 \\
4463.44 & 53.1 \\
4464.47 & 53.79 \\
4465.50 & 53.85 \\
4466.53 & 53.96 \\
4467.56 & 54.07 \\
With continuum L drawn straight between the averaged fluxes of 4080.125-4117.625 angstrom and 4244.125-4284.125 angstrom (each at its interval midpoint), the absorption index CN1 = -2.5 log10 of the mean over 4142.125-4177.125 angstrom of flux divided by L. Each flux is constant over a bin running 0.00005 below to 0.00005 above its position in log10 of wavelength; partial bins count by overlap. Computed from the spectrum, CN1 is -0.06 mag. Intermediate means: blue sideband 50.1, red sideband 54.9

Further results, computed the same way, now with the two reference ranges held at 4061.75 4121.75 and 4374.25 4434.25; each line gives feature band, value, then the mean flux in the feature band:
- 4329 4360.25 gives 0.06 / 50.5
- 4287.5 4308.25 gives 0.08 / 49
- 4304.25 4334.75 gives 0.05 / 50.7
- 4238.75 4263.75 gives -0.06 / 55.2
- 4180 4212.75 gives -0.07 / 55.3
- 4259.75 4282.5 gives -0.05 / 55.1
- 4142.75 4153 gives -0.05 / 53.8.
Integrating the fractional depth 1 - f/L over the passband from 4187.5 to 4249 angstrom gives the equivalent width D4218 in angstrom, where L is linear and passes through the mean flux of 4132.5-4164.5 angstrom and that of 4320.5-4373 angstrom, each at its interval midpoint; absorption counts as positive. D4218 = -2.1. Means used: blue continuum 54.5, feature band 55.3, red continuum 51.5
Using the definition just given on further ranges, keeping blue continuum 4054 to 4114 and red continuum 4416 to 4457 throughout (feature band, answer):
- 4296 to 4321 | 1.5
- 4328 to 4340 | 0.6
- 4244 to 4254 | -0.3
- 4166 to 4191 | -0.9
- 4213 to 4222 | -0.7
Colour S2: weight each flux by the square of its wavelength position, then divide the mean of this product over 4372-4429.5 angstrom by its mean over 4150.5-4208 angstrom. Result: 1.09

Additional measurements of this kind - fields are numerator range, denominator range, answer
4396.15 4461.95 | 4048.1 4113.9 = 1.22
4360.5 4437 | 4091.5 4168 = 1.17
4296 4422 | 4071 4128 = 1.16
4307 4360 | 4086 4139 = 1.11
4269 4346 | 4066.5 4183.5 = 1.06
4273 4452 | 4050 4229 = 1.09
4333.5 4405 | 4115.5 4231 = 1.05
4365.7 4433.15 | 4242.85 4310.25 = 1.08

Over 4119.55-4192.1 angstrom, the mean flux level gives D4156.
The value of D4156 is 54.2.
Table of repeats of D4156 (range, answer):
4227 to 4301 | 54.2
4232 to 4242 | 55.2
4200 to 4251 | 55.8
